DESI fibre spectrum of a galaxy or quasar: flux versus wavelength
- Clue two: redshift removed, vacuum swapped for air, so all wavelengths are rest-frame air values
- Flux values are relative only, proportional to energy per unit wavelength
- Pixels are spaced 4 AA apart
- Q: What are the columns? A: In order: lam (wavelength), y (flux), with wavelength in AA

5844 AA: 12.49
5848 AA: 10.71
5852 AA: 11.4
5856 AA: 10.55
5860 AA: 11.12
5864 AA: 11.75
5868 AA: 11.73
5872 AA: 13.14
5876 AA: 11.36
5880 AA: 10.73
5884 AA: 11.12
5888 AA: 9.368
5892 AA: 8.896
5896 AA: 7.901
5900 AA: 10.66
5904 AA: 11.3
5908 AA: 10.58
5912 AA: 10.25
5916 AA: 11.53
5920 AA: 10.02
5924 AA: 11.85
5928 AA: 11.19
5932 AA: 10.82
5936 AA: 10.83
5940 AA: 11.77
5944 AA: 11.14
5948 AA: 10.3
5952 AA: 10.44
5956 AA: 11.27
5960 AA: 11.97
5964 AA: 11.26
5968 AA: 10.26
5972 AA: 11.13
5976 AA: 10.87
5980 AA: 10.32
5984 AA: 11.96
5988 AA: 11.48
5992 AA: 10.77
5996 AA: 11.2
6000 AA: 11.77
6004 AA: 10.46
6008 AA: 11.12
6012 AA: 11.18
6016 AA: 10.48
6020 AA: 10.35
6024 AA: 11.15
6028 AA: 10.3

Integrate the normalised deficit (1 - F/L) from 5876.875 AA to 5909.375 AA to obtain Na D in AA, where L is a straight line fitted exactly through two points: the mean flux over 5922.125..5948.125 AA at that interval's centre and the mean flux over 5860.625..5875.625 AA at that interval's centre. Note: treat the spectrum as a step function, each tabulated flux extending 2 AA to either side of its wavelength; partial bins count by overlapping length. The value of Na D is 4.4 AA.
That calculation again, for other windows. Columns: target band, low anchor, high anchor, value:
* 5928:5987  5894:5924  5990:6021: -2.0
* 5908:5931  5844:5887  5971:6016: 0.7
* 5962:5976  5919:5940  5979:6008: 0.3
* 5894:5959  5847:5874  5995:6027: 2.9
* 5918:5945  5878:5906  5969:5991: -1.5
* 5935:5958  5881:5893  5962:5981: -0.9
